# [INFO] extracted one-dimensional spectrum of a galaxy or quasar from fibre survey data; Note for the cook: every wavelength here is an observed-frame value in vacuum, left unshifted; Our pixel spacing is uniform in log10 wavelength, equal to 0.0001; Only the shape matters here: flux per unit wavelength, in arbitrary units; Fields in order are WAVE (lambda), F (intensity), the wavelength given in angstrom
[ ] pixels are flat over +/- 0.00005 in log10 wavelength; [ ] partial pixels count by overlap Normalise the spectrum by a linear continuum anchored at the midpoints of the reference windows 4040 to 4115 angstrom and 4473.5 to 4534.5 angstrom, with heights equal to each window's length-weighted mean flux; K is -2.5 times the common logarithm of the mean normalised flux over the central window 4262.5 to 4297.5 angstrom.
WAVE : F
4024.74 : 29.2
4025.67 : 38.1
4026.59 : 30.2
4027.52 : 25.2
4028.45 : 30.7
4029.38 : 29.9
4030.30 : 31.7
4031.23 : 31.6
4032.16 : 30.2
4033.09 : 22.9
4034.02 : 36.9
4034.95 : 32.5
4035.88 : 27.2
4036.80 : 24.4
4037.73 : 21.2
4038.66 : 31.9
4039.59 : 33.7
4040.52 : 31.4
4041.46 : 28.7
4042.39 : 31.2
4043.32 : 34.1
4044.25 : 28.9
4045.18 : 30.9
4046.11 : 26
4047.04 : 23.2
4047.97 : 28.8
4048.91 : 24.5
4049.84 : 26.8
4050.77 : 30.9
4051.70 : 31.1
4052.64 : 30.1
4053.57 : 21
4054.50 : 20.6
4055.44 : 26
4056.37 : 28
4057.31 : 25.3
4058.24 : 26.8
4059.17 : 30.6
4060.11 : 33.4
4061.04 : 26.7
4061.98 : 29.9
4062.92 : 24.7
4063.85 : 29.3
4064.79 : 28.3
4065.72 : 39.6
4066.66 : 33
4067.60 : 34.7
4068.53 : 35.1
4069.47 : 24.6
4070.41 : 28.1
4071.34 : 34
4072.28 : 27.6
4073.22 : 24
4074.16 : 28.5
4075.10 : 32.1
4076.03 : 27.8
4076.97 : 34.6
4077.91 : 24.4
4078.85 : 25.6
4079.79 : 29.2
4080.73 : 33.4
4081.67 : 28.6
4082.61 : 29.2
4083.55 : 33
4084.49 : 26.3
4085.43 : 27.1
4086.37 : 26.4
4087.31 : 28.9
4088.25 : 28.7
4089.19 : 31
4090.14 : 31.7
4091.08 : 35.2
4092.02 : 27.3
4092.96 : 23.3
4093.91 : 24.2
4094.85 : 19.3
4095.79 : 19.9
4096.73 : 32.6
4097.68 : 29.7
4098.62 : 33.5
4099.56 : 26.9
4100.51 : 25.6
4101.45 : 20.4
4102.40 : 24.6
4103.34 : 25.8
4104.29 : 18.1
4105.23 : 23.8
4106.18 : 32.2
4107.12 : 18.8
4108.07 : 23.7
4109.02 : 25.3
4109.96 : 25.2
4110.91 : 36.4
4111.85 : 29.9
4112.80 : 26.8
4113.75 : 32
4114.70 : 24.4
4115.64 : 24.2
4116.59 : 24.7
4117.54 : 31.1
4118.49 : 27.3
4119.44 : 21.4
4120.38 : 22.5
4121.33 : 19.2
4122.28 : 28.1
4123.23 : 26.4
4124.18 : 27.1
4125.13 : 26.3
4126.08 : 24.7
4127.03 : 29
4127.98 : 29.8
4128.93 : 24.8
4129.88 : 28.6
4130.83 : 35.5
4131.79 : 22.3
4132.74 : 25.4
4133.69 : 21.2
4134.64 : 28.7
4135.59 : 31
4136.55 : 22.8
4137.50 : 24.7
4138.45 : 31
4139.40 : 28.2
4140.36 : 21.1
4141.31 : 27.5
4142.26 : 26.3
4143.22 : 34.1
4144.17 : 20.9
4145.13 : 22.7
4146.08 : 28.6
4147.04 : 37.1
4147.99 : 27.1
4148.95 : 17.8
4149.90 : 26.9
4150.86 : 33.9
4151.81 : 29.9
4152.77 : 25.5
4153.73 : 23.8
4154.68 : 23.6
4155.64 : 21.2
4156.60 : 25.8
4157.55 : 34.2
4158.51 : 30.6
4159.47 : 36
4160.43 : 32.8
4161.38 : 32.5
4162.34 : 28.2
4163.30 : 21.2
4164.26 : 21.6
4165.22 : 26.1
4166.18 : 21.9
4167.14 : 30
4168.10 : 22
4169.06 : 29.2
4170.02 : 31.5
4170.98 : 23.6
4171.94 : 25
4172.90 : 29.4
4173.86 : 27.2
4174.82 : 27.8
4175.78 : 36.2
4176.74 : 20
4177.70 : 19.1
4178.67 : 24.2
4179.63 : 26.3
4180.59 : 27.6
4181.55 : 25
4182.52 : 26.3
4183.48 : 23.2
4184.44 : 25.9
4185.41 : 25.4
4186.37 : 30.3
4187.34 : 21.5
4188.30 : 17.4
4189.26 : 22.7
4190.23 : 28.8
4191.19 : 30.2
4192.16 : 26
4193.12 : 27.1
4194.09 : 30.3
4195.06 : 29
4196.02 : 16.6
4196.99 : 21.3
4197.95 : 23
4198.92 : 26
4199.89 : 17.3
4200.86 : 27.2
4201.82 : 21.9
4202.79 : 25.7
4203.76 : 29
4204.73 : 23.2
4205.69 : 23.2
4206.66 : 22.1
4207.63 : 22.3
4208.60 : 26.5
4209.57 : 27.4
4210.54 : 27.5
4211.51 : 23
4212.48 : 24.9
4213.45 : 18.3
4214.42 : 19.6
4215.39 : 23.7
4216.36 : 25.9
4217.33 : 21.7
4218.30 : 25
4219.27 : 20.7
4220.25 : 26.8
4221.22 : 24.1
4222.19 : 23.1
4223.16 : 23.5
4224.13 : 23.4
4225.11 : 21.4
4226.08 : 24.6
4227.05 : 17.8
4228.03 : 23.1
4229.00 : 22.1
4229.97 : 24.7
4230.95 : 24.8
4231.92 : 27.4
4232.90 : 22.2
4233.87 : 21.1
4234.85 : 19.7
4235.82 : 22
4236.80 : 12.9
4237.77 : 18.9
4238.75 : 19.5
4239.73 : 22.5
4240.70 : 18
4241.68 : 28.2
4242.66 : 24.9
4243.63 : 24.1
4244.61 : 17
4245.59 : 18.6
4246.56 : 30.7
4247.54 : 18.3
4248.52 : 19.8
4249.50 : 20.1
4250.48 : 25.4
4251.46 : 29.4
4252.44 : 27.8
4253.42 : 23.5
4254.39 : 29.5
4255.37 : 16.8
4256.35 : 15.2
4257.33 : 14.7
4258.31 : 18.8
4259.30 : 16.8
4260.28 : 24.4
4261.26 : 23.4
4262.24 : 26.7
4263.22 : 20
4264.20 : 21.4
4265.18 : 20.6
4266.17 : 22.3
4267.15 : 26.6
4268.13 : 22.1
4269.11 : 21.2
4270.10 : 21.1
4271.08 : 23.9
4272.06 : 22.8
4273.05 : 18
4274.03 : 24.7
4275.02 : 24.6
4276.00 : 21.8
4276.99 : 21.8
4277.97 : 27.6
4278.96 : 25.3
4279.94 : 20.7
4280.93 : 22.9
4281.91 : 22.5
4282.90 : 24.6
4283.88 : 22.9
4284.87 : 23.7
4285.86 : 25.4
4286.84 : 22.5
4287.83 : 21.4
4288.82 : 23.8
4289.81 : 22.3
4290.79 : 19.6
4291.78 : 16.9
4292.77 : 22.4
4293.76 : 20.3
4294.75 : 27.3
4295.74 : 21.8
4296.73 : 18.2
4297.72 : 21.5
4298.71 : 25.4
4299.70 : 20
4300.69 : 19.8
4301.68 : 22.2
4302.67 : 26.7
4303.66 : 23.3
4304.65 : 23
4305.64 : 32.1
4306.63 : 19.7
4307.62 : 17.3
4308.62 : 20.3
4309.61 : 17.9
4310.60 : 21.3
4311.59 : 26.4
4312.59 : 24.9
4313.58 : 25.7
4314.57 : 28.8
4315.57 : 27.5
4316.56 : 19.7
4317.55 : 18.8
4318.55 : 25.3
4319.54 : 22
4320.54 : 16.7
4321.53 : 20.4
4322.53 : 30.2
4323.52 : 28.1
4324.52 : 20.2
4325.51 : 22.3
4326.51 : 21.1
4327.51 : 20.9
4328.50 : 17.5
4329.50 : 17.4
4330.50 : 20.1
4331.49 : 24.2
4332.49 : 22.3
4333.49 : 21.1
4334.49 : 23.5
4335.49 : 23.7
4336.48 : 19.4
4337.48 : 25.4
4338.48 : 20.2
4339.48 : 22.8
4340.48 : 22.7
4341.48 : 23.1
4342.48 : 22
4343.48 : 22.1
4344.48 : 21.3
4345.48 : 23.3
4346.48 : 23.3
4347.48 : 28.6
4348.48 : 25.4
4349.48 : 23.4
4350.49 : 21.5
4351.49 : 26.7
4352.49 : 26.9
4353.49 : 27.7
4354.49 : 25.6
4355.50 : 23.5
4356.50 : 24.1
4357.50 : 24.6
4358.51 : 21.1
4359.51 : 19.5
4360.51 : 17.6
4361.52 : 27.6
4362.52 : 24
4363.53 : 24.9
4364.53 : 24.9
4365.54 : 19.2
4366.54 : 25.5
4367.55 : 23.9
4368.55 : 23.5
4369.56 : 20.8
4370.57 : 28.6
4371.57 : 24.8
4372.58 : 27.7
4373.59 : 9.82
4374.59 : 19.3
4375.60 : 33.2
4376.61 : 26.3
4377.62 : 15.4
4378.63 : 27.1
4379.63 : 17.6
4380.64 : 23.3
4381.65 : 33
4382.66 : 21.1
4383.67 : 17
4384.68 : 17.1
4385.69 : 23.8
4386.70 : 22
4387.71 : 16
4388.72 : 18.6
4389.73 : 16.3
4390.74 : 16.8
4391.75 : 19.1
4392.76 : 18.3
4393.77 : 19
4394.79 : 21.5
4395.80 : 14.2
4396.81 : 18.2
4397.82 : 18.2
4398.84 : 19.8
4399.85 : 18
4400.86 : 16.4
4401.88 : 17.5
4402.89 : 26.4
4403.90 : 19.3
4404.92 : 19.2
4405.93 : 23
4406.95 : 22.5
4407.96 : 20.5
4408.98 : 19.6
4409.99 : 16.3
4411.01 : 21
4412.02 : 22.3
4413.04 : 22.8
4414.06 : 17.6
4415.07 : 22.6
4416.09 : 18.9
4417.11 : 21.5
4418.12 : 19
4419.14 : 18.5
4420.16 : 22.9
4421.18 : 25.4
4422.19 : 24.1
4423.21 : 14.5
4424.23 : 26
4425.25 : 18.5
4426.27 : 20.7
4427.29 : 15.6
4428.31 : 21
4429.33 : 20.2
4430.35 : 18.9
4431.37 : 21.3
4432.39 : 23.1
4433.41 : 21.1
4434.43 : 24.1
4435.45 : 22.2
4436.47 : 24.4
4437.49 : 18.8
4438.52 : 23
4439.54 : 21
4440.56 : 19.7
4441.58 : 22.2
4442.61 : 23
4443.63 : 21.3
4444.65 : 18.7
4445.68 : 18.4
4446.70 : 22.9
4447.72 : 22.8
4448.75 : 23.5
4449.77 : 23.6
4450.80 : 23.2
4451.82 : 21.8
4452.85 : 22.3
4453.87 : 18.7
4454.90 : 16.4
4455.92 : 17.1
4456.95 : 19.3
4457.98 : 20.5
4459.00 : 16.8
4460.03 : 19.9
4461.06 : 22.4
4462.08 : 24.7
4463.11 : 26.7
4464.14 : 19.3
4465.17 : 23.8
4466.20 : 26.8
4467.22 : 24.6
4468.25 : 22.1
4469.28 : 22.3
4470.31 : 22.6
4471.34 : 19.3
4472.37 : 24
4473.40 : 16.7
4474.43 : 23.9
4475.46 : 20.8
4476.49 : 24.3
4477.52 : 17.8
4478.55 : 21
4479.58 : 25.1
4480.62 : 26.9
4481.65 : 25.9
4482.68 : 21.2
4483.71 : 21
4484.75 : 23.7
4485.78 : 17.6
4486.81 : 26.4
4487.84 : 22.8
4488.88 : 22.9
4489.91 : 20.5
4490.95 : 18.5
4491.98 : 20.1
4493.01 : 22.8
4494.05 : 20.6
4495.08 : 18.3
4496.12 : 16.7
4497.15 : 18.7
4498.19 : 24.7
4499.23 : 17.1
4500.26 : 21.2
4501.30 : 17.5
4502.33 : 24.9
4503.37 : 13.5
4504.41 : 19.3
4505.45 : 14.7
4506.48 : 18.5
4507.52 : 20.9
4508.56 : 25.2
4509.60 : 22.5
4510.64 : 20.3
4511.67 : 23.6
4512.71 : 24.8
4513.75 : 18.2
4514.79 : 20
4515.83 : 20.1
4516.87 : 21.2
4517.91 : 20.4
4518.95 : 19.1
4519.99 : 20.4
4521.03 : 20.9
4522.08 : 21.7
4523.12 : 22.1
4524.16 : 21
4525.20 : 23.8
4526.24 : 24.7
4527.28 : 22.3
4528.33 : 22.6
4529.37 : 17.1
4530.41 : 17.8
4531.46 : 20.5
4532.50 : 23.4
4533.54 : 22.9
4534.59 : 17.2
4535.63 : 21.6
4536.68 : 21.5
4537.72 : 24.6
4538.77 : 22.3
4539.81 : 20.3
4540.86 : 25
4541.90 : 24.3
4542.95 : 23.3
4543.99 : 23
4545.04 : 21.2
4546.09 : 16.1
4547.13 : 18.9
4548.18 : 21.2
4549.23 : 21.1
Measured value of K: 0.11 mag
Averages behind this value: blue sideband 28.1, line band 22.4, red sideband 21.1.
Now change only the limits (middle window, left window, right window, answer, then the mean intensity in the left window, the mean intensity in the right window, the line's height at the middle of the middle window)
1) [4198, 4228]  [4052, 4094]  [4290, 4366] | 0.088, 28.9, 22.7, 25.5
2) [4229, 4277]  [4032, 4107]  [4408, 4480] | 0.129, 28.3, 21.2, 24.8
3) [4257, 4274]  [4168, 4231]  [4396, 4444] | 0.086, 24.6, 20.6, 23.4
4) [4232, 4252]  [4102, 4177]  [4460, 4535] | 0.159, 26.8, 21.4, 25.2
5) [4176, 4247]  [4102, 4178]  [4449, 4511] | 0.088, 26.7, 21.2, 25.5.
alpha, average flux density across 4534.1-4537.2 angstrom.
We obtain 20.1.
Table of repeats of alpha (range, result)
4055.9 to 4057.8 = 26.7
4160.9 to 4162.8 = 30.5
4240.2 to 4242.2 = 23.1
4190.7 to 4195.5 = 28.5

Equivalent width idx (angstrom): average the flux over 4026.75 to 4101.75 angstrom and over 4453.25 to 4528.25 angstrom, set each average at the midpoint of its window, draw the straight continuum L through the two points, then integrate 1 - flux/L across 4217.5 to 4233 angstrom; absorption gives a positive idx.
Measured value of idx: 1.5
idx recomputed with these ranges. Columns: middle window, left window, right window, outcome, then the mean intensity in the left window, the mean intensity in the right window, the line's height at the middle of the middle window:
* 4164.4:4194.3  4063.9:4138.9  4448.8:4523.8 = 0.4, 27.6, 21.2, 26.3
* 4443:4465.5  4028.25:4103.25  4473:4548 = 1.0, 28.6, 21.2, 22.1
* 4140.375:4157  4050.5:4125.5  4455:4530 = 0.1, 27.7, 21.2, 26.7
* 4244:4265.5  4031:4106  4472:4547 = 3.0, 28.3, 21.2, 25.3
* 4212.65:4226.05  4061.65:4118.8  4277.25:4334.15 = 1.0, 28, 22.5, 24.7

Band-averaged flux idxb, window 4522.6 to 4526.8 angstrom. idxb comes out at 22.9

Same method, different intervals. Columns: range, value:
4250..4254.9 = 27.1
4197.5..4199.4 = 24.5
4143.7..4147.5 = 27.2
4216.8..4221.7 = 23.7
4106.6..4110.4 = 23.4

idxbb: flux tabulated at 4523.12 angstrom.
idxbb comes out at 22.1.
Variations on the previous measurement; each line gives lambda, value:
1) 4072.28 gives 27.6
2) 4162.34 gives 28.2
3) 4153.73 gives 23.8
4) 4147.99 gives 27.1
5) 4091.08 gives 35.2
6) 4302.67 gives 26.7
